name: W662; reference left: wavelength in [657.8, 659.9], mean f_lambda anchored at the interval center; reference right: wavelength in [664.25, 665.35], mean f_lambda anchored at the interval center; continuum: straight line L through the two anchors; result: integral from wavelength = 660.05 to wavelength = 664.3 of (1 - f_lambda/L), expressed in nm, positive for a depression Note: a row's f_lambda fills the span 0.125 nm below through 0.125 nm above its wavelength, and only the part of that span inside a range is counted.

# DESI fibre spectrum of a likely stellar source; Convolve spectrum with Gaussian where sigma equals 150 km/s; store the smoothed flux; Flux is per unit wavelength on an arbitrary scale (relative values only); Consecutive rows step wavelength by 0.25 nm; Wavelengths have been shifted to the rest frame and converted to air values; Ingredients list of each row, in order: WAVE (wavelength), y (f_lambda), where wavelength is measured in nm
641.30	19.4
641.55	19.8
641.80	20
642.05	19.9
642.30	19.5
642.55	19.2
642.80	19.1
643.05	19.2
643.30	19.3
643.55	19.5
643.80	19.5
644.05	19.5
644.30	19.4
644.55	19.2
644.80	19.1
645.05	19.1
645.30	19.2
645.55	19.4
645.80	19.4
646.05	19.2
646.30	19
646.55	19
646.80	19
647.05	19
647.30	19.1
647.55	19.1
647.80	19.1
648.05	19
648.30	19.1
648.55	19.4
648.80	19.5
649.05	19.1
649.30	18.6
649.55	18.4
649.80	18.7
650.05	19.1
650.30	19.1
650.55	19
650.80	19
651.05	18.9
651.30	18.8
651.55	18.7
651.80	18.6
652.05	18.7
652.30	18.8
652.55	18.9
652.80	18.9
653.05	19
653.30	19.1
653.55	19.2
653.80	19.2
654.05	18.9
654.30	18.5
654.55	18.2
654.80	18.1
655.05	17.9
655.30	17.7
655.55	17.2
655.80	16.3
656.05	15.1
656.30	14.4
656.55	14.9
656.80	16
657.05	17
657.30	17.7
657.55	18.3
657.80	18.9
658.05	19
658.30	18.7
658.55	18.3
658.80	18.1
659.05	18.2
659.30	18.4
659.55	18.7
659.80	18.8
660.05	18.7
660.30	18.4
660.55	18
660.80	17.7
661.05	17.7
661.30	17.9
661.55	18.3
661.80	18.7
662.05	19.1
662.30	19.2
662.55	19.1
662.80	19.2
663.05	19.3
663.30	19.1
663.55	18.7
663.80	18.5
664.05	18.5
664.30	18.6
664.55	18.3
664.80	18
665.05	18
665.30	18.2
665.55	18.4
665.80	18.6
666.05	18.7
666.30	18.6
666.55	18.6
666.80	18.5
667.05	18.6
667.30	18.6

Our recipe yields -0.06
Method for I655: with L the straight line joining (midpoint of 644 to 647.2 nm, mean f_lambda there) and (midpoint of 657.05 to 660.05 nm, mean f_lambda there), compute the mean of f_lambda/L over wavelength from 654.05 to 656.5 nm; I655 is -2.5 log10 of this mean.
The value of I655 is 0.09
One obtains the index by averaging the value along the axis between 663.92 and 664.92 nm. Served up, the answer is 18.4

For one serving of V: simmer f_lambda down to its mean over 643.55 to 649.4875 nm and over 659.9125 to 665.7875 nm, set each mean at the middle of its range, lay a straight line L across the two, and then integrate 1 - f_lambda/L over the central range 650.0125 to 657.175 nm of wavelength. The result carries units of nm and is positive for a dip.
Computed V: 0.326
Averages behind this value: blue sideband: 19.2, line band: 18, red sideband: 18.5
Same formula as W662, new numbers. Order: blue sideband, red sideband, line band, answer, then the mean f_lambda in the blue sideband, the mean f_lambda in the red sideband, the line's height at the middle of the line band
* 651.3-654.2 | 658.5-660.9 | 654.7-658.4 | 0.291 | 18.9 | 18.3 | 18.6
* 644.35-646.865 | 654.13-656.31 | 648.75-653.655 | -0.235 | 19.2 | 17.2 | 18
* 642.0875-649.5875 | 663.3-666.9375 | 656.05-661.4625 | 0.278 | 19.2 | 18.5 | 18.7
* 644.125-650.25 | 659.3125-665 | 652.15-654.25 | -0.011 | 19.1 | 18.6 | 18.9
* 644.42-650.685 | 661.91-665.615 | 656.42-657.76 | 0.138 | 19.1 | 18.7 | 18.8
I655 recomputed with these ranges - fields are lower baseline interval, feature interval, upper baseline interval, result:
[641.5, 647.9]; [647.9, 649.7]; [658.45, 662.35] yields 0.00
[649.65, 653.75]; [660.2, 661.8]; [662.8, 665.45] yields 0.04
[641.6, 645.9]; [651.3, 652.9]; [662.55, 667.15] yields 0.02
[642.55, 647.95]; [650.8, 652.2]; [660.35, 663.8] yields 0.01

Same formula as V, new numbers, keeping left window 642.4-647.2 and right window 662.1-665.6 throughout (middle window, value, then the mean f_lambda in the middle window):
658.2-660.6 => 0.05 nm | 18.4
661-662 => 0.03 nm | 18.3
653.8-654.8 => 0.02 nm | 18.6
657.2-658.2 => 0.02 nm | 18.5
